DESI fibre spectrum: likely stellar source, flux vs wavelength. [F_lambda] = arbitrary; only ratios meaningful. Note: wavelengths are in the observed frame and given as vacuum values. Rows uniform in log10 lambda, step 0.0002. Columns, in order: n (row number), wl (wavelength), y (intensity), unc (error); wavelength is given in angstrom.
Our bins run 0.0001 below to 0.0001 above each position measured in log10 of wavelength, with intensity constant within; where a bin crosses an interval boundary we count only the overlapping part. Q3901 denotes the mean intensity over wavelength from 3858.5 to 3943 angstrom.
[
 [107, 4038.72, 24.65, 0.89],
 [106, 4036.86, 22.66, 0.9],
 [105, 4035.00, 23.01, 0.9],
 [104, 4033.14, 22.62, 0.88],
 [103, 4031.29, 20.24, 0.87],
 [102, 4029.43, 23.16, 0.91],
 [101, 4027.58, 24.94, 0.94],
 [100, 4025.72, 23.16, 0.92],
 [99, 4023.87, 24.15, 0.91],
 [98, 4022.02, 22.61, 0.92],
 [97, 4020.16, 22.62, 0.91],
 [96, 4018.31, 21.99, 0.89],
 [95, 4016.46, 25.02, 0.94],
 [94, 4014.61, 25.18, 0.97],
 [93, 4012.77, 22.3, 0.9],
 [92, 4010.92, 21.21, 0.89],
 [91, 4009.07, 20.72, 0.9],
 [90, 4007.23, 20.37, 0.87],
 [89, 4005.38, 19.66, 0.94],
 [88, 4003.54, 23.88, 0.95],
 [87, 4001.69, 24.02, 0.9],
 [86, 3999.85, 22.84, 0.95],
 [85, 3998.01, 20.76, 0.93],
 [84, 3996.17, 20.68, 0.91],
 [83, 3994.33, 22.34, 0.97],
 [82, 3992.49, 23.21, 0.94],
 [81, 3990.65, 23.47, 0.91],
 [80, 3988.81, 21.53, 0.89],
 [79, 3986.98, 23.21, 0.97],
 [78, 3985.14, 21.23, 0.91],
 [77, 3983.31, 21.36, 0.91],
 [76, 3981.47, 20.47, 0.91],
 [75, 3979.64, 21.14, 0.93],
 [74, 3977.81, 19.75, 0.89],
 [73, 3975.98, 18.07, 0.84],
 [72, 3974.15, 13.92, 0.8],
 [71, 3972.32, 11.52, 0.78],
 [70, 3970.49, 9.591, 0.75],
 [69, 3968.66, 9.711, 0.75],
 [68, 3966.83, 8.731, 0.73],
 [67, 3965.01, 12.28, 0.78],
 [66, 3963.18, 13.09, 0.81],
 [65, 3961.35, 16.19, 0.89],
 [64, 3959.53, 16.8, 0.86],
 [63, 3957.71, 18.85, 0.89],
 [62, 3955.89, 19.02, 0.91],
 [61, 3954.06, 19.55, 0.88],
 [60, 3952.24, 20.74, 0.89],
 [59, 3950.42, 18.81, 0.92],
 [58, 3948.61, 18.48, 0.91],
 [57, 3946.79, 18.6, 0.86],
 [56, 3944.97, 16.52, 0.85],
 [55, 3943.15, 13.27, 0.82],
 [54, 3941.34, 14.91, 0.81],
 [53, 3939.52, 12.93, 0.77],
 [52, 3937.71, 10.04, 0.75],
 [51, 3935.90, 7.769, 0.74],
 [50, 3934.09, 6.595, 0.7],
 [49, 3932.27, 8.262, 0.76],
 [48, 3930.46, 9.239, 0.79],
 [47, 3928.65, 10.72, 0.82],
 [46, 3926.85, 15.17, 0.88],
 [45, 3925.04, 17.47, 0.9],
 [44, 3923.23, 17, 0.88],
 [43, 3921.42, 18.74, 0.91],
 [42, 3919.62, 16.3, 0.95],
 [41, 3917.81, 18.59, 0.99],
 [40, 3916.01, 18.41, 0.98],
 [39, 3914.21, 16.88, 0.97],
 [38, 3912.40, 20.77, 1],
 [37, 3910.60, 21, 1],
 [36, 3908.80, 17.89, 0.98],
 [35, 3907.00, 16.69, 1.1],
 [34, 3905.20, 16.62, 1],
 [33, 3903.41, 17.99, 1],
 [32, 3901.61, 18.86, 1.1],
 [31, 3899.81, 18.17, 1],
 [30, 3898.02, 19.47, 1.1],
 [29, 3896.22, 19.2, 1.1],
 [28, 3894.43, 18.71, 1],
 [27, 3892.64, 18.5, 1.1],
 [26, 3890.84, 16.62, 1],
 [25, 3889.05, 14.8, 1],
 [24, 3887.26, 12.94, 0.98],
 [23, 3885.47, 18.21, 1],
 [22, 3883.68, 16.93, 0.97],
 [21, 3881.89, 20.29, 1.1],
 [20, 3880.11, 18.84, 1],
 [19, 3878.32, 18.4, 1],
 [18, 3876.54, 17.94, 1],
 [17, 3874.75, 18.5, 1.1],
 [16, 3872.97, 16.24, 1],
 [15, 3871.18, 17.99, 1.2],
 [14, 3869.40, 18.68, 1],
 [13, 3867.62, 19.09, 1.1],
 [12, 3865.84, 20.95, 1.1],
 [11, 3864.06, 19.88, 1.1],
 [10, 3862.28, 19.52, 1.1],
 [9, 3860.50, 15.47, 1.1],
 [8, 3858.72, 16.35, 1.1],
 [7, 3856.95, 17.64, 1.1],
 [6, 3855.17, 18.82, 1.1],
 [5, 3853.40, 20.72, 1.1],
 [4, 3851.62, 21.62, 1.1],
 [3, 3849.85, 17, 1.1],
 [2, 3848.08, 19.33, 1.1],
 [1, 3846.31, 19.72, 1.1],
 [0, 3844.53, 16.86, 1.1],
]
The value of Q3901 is 16.6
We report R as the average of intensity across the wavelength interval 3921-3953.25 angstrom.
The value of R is 14.1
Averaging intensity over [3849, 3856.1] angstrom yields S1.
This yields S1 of 19.5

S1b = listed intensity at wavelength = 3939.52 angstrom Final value 12.93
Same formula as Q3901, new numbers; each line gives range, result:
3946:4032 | 19.8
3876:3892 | 17.2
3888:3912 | 18.1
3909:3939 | 14.6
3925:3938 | 10.2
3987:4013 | 22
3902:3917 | 18.3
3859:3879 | 18.4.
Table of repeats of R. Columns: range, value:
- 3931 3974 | 14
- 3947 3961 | 18.8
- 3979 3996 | 22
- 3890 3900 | 18.5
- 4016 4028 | 23.4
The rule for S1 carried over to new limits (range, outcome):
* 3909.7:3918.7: 19.1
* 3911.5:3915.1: 18.8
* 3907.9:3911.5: 19.5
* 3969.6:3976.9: 13.3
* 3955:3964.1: 16.8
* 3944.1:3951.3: 18.1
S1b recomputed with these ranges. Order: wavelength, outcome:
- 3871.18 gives 17.99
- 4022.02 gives 22.61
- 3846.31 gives 19.72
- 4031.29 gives 20.24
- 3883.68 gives 16.93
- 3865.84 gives 20.95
